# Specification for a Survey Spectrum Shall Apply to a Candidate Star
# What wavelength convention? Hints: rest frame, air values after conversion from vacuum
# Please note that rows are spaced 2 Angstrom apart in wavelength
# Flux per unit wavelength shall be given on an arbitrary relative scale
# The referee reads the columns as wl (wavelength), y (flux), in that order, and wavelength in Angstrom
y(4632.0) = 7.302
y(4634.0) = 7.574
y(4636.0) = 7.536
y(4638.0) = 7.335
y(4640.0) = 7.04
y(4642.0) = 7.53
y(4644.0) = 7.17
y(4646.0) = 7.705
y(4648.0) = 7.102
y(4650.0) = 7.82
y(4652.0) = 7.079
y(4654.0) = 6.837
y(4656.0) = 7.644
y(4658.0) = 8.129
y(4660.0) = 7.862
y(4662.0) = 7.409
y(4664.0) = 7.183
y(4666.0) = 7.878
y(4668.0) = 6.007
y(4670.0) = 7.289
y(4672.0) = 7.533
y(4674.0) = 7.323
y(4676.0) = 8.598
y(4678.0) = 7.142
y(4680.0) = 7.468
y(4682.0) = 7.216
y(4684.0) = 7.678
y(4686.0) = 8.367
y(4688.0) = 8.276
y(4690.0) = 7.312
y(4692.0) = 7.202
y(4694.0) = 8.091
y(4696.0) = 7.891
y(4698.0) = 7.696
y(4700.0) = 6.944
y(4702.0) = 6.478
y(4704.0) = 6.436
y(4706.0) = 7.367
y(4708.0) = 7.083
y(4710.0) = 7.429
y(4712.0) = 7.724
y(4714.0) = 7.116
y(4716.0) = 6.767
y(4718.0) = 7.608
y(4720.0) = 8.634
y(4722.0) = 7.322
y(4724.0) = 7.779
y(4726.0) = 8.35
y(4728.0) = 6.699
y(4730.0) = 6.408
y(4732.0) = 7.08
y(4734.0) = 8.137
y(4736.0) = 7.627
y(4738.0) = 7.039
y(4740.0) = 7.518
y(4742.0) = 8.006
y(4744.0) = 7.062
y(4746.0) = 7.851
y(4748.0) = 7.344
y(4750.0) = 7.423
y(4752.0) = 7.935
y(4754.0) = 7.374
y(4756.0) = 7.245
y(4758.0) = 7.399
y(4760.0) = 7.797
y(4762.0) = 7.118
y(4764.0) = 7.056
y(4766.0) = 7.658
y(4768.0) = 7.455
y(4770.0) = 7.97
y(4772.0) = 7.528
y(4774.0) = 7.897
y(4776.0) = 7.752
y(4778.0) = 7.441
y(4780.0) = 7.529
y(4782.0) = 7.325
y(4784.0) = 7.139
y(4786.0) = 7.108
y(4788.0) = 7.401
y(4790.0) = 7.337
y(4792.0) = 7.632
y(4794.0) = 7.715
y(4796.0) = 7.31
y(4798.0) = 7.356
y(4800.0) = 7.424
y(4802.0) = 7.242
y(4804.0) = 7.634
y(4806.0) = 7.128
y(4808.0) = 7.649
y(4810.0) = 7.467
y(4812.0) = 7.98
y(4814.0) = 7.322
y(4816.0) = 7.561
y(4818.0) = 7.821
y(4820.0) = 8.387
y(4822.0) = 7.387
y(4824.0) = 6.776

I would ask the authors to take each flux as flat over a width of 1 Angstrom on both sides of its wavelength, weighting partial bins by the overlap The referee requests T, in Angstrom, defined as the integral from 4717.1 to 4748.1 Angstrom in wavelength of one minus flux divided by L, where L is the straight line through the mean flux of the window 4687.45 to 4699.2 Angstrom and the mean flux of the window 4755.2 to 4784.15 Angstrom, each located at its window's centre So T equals 0.3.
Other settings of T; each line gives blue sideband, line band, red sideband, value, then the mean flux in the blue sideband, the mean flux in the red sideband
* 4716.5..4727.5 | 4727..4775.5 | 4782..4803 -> 1.2 Angstrom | 7.83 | 7.36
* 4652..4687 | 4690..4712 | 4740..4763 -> 0.6 Angstrom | 7.49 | 7.51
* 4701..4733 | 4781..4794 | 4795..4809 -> 0.0 Angstrom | 7.27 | 7.39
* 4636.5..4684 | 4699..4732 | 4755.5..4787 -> 0.8 Angstrom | 7.41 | 7.47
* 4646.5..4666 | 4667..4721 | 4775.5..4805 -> 0.2 Angstrom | 7.48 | 7.42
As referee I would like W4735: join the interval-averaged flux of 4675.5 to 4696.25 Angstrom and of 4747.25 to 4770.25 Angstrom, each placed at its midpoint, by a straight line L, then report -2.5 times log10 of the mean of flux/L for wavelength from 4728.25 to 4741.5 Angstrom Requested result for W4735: 0.04 mag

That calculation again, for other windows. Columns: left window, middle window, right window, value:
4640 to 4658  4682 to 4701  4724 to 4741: -0.044 mag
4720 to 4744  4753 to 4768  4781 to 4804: 0.007 mag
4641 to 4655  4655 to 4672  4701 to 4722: -0.018 mag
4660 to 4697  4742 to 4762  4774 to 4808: -0.004 mag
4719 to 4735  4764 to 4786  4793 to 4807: -0.010 mag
